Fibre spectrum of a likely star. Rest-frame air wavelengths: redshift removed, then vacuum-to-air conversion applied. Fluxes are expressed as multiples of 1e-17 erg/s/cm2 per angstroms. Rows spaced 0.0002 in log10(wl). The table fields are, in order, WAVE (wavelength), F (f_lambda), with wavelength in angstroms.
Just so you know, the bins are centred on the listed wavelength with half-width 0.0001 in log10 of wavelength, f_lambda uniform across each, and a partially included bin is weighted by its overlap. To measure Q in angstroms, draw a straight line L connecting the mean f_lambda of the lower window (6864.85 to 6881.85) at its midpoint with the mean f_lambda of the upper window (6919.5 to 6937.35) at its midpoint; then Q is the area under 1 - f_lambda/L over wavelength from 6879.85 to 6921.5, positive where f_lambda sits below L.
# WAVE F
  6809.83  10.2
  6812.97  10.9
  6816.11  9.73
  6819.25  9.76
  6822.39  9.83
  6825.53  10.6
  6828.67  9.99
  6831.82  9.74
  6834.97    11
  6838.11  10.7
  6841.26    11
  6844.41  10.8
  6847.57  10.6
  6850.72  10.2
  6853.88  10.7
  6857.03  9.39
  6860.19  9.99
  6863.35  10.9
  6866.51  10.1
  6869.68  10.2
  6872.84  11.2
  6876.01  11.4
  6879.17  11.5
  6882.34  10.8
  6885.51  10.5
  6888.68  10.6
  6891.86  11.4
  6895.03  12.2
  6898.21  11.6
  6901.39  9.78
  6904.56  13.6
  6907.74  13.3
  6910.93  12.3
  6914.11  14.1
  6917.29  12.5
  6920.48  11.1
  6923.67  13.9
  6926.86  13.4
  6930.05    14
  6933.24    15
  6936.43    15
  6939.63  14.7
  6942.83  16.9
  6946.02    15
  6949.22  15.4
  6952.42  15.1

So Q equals 1.65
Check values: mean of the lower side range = 10.9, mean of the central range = 11.8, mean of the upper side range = 13.8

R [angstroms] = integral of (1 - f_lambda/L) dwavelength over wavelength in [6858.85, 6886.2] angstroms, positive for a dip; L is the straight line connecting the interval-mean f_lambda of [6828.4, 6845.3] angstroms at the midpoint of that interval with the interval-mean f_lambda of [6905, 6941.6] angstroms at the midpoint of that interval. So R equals 2.5 angstroms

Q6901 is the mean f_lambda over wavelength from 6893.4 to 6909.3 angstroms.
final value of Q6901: 12.1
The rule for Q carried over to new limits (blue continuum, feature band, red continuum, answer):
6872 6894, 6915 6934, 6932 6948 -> 1.23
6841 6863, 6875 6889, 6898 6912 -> 0.50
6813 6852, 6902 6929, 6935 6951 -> 2.32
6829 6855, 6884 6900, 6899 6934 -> 1.19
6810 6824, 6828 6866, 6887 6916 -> 1.28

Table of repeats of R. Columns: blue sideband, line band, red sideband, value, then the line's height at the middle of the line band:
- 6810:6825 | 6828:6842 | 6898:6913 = 0.1 angstroms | 10.5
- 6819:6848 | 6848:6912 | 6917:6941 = 5.2 angstroms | 12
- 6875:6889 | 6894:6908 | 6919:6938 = 0.2 angstroms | 12.1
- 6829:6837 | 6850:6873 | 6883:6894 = 0.7 angstroms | 10.6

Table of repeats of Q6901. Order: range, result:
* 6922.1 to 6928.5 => 13.7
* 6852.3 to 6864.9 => 10.2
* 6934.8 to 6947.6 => 15.4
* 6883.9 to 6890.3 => 10.5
